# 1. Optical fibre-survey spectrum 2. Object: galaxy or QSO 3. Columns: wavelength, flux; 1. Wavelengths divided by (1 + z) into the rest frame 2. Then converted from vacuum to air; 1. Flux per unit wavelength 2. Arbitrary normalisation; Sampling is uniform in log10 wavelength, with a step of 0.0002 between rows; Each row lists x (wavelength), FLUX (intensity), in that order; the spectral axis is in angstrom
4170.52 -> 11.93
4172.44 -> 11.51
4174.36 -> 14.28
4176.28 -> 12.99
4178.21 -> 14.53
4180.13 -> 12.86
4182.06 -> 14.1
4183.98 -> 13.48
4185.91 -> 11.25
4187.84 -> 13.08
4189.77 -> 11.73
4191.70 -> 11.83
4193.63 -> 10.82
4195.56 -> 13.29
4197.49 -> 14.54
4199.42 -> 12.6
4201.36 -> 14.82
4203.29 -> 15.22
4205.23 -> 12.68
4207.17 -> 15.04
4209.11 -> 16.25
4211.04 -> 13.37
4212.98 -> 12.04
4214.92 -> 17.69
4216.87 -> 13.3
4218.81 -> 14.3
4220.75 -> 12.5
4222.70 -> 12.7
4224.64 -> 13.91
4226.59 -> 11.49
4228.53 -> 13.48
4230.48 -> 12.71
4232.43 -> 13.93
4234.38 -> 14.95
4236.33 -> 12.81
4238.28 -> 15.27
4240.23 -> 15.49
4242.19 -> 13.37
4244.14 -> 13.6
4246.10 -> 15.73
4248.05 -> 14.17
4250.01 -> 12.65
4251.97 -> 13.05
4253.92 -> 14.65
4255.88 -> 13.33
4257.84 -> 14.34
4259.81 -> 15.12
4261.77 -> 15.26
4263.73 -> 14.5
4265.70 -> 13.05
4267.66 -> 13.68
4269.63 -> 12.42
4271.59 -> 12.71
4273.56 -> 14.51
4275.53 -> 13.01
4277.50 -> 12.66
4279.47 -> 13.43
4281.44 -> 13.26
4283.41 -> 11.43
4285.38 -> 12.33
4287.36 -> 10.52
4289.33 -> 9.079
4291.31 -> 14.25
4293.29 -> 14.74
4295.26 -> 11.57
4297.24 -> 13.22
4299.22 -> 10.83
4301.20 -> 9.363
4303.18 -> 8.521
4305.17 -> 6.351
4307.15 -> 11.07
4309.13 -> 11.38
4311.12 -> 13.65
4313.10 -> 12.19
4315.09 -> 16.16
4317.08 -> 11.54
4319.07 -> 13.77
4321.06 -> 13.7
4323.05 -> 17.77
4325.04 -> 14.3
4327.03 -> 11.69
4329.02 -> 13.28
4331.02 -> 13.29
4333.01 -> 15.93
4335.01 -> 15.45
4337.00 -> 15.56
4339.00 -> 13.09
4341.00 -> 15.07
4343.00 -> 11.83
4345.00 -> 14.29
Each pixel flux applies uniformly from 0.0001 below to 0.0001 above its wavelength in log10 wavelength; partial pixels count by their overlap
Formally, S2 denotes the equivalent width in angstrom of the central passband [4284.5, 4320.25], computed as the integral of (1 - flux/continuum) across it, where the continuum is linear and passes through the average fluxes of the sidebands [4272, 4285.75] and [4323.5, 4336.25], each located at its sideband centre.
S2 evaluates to 4.8 angstrom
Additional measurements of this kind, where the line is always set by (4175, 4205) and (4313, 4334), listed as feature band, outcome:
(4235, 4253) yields -0.7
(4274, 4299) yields 2.4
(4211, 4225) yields -0.4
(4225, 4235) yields 0.1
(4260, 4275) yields -0.1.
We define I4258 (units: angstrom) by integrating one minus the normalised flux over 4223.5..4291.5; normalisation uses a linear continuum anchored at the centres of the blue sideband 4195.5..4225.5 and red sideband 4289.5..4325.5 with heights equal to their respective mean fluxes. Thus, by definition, -1.0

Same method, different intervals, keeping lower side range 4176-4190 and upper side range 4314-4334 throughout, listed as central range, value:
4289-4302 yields 1.7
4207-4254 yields -1.7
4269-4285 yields 1.0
